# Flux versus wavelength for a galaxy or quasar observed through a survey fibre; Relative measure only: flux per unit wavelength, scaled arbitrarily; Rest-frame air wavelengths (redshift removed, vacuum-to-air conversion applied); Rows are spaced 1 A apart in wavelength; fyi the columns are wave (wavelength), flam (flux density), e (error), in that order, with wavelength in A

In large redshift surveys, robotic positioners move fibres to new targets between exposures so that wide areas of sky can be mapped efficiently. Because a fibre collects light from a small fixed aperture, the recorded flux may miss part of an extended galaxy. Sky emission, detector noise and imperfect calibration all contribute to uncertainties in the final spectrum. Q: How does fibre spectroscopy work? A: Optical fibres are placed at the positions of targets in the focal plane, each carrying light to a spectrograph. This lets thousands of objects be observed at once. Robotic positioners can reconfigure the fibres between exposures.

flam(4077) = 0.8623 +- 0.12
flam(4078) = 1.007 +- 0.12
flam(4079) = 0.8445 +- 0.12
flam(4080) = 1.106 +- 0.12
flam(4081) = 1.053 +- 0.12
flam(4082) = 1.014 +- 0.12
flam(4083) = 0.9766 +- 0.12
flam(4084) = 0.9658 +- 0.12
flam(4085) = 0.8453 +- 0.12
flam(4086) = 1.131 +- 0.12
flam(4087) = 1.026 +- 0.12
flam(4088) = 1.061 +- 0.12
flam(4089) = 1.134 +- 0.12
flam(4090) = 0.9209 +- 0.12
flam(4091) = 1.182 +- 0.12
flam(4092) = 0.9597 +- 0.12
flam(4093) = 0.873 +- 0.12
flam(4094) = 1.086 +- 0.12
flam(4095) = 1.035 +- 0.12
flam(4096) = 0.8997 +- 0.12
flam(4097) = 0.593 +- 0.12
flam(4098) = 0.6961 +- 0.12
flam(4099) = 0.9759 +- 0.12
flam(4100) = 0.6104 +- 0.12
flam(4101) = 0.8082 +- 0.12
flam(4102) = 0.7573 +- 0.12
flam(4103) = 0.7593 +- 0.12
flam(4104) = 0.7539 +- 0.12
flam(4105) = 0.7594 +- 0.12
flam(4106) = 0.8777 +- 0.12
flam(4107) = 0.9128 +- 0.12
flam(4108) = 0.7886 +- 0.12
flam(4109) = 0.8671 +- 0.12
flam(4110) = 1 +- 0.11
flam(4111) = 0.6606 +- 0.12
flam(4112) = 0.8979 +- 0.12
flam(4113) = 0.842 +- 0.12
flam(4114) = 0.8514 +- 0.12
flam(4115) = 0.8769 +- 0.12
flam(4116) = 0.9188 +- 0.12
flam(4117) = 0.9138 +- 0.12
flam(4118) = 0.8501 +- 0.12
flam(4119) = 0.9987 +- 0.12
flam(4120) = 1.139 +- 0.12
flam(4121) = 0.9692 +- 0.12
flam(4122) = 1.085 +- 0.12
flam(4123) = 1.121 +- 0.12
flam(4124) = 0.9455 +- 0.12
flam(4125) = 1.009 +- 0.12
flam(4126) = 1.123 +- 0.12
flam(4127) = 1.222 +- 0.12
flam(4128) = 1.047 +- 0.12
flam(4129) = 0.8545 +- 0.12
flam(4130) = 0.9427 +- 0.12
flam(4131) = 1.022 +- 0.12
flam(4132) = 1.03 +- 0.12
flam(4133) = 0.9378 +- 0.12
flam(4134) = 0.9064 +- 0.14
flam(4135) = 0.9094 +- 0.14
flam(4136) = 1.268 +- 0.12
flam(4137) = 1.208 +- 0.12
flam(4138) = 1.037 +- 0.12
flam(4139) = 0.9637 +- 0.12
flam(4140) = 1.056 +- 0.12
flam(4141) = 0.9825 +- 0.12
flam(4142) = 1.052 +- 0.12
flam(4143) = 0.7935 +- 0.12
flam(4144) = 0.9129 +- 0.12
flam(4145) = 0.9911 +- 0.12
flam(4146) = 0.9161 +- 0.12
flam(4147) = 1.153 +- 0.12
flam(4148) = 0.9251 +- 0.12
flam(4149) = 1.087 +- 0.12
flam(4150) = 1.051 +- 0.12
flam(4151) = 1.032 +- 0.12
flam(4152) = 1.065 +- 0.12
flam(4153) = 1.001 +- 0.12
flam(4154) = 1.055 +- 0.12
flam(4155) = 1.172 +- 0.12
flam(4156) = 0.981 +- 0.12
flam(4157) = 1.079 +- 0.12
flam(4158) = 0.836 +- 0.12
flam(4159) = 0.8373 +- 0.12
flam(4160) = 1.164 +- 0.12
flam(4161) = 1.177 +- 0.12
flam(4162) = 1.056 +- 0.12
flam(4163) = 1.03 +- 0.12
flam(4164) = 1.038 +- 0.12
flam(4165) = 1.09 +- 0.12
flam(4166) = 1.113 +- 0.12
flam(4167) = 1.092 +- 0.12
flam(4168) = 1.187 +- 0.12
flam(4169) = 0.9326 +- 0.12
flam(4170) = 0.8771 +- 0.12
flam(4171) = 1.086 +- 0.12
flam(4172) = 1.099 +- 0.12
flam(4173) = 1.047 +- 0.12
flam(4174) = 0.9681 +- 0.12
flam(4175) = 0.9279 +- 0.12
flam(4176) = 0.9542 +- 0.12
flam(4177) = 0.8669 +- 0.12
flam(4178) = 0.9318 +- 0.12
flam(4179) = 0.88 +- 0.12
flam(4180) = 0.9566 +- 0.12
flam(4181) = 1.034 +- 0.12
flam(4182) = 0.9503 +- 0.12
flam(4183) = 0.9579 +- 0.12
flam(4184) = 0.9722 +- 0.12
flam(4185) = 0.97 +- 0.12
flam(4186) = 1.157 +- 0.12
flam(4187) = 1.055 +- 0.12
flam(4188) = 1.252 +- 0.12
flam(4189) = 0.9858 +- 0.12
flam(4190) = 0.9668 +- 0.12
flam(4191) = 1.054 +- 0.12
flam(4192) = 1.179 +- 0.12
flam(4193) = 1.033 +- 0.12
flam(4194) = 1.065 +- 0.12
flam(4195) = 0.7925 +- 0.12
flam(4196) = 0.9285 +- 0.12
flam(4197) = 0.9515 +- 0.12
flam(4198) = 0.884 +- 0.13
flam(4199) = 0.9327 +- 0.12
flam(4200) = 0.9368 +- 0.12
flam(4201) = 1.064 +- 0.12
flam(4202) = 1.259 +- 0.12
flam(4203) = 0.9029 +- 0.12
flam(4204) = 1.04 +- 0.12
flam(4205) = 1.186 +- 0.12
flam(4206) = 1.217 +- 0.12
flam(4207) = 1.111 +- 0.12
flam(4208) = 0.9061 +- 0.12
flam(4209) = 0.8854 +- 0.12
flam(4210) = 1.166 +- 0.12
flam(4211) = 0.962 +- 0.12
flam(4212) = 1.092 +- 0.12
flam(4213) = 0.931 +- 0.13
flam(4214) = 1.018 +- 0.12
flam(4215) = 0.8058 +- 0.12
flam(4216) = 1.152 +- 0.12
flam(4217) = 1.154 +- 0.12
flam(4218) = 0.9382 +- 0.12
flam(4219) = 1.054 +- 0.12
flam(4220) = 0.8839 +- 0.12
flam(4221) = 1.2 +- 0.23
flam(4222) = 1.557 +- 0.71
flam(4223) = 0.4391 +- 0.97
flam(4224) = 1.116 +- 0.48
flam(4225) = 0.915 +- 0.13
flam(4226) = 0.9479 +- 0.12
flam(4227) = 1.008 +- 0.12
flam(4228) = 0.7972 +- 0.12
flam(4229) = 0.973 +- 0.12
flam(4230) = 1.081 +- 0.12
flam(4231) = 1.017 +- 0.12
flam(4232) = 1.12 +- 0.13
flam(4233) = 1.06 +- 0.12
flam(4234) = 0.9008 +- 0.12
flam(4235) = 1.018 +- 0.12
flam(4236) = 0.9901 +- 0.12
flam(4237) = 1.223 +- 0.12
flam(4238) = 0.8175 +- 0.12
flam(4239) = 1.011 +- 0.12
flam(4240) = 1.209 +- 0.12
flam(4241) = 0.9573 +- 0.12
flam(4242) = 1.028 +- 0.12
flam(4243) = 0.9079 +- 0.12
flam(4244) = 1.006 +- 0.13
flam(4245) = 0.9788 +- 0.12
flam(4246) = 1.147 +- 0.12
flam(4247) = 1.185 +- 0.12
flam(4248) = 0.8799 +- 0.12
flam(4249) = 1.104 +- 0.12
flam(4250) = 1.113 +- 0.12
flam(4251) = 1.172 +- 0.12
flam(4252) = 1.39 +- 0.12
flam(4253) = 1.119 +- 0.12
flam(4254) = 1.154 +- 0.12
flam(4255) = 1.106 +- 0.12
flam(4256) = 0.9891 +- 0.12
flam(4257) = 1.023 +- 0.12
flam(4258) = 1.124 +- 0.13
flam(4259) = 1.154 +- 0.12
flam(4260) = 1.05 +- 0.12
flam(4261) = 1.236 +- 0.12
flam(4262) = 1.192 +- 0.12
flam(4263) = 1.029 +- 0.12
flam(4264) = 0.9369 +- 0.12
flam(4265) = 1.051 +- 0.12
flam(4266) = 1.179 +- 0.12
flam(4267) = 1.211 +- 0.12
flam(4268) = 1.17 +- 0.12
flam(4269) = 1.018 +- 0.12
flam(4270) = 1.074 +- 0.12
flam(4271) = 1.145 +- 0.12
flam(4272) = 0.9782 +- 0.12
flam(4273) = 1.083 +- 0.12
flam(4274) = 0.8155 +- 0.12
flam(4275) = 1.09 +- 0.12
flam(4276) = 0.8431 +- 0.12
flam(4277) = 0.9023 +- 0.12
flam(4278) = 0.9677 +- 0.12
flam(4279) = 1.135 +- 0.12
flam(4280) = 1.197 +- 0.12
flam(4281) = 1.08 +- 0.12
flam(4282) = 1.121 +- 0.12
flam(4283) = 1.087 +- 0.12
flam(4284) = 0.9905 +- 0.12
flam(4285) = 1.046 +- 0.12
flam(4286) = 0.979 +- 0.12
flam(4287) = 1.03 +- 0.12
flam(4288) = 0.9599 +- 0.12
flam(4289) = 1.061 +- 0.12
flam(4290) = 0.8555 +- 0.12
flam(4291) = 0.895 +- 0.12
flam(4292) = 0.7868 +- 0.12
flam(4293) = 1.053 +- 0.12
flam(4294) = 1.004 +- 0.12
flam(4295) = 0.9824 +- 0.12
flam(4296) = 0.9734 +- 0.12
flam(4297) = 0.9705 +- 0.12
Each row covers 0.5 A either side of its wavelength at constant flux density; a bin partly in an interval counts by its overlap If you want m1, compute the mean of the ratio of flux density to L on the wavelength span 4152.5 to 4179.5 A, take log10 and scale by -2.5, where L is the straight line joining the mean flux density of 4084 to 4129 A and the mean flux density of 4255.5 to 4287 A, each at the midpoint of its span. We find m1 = -0.047 mag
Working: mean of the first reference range 0.927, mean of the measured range 1.02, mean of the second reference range 1.06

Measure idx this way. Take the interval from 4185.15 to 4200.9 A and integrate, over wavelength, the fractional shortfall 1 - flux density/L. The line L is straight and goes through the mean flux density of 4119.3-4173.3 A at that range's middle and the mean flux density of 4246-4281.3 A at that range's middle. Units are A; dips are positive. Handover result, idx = 0.60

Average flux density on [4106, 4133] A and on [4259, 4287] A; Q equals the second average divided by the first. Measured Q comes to 1.11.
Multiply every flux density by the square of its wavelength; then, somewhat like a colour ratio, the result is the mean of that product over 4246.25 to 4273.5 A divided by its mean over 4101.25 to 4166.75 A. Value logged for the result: 1.2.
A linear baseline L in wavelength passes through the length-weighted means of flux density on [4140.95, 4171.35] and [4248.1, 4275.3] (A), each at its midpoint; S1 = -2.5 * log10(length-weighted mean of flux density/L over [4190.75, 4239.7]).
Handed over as 0.05 mag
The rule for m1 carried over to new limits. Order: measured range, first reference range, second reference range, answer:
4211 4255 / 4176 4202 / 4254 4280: 0.00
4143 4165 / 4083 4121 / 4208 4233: -0.08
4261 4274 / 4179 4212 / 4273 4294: -0.09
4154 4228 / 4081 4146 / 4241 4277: 0.00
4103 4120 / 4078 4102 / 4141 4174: 0.13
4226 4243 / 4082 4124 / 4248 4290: 0.03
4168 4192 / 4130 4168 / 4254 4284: 0.04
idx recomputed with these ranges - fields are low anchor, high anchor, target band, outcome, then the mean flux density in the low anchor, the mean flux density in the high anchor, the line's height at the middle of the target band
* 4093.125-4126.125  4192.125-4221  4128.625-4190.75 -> -4.0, 0.888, 1.01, 0.953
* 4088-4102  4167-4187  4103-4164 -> -2.2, 0.906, 0.991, 0.946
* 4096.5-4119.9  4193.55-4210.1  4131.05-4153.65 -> -3.0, 0.83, 1.01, 0.896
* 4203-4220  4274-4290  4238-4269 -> -1.9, 1.03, 1.02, 1.02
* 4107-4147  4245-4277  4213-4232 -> 0.9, 0.974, 1.08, 1.05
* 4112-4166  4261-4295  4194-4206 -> 0.2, 1.01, 1.03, 1.02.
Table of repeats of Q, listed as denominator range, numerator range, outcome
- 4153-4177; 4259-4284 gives 1.03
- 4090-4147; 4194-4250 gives 1.08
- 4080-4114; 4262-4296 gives 1.13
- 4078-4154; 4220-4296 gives 1.09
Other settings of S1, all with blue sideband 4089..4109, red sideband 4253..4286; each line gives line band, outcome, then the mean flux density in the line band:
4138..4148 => -0.07 mag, 0.98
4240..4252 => -0.03 mag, 1.06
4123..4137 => -0.14 mag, 1.03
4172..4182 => 0.00 mag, 0.959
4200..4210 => -0.08 mag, 1.06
